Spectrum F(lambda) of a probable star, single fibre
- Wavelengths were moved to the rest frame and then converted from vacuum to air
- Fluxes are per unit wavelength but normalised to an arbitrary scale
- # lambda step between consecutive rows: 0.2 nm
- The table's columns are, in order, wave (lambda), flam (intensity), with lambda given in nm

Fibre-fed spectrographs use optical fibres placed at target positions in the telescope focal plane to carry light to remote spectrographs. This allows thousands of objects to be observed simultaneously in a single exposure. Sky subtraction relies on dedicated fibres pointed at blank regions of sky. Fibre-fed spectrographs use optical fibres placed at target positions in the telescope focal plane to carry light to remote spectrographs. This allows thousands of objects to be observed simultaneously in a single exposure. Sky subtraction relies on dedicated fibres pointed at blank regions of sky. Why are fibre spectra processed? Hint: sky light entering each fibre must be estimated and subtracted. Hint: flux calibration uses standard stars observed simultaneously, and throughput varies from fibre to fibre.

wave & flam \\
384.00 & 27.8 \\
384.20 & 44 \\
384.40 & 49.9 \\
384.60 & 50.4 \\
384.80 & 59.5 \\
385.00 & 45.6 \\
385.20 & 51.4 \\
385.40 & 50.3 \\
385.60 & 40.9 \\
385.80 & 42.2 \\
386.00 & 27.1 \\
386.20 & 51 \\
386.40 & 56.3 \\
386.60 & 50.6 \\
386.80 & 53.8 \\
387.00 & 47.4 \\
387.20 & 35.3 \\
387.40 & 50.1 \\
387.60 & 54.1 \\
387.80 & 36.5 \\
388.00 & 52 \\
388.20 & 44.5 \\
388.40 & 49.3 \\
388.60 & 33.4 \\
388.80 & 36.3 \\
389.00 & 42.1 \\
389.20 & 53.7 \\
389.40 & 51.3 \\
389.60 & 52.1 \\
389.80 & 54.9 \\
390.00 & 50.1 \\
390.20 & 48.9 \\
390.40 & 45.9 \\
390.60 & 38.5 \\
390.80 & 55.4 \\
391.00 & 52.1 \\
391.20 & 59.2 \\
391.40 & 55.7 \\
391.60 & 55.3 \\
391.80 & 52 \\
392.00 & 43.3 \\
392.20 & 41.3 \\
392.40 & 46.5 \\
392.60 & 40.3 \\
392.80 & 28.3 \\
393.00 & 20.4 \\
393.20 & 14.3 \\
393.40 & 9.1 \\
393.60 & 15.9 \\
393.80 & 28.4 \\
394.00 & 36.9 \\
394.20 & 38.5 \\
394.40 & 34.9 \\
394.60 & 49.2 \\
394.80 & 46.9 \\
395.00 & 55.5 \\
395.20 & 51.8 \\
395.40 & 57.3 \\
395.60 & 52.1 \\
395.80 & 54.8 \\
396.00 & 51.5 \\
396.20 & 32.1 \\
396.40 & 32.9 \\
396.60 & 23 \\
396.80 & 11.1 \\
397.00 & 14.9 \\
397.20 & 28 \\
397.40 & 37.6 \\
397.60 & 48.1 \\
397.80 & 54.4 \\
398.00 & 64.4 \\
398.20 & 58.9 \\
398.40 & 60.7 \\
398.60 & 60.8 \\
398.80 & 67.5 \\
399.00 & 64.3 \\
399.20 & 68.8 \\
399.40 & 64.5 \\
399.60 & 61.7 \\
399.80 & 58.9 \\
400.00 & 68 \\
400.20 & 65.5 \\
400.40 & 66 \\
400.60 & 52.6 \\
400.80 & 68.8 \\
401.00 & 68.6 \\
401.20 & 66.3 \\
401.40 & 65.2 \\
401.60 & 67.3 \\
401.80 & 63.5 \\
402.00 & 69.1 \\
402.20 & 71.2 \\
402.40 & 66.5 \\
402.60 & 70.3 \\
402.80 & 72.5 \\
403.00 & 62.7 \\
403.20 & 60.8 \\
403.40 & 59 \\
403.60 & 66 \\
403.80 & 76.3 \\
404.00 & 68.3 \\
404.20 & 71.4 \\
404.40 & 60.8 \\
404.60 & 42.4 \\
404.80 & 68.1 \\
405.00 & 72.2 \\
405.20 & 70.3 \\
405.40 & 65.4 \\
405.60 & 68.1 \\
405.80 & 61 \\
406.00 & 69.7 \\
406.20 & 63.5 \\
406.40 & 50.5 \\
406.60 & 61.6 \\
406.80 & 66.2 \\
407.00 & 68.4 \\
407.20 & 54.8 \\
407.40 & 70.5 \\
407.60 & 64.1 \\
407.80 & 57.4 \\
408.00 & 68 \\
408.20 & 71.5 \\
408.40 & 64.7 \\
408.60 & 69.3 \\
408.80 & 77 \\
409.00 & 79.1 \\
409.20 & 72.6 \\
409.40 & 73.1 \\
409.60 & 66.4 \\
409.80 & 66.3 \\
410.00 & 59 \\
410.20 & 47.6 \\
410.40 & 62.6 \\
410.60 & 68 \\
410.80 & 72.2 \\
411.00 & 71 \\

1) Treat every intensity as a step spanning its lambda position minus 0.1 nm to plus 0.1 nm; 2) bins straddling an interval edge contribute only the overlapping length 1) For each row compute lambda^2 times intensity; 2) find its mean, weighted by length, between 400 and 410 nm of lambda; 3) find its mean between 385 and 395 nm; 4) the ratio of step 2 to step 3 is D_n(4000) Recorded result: 1.64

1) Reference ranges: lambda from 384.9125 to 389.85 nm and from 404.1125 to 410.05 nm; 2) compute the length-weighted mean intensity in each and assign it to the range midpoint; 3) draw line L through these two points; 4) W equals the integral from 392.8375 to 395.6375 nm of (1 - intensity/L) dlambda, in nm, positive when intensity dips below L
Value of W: 0.916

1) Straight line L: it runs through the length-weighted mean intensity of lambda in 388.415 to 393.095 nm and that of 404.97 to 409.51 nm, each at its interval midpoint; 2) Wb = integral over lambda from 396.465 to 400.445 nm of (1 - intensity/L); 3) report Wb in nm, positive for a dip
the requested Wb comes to 0.294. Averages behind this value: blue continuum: 46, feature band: 52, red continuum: 66.8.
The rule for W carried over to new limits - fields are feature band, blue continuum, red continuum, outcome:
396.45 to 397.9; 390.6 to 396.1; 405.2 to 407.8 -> 0.53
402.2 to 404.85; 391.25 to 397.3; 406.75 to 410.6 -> -0.44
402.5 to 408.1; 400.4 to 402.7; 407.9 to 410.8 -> 0.19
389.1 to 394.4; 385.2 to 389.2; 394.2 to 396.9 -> 0.25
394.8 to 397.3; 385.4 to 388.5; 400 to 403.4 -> 0.82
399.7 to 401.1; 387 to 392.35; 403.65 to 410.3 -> -0.12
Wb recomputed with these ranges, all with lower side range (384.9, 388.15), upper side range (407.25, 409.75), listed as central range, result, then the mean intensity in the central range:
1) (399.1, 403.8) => -0.29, 65.6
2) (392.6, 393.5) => 0.55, 20.5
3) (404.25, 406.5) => 0.10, 63.1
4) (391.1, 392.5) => 0.04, 50.5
